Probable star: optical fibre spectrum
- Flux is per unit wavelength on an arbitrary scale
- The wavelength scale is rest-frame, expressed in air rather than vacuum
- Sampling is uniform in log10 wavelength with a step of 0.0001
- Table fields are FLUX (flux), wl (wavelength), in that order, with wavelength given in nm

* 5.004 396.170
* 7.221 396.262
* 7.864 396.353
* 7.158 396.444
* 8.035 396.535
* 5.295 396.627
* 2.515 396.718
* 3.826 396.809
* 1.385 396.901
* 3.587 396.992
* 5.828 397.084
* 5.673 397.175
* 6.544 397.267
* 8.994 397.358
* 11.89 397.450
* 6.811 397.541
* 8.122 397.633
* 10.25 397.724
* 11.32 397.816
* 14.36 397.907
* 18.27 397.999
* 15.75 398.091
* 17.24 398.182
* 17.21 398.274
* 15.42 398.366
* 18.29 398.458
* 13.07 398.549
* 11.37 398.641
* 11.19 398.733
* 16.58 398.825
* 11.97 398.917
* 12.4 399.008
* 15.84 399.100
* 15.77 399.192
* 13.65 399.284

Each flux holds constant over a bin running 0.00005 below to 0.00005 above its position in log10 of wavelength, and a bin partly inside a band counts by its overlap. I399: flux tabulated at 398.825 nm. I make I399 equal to 16.58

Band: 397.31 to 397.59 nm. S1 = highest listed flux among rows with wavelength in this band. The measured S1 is 11.89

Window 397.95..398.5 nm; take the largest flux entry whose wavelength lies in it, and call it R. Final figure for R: 18.29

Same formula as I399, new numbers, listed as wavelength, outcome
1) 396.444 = 7.158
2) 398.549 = 13.07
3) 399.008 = 12.4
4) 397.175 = 5.673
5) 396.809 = 3.826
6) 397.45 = 11.89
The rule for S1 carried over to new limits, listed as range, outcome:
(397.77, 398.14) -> 18.27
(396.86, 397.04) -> 3.587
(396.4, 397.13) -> 8.035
